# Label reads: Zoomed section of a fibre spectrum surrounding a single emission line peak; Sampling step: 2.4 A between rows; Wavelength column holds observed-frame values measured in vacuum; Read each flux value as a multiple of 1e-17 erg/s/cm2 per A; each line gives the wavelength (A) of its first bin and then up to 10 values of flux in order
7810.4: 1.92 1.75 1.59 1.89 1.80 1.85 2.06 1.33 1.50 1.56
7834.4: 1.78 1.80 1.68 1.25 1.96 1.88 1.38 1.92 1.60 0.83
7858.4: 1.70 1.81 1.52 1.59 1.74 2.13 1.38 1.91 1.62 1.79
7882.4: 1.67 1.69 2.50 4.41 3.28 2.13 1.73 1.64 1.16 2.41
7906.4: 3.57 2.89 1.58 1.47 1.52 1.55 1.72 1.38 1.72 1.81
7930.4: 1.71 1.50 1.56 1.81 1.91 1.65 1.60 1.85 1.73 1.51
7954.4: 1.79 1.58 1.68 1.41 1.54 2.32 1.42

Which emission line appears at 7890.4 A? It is [S II] 6716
